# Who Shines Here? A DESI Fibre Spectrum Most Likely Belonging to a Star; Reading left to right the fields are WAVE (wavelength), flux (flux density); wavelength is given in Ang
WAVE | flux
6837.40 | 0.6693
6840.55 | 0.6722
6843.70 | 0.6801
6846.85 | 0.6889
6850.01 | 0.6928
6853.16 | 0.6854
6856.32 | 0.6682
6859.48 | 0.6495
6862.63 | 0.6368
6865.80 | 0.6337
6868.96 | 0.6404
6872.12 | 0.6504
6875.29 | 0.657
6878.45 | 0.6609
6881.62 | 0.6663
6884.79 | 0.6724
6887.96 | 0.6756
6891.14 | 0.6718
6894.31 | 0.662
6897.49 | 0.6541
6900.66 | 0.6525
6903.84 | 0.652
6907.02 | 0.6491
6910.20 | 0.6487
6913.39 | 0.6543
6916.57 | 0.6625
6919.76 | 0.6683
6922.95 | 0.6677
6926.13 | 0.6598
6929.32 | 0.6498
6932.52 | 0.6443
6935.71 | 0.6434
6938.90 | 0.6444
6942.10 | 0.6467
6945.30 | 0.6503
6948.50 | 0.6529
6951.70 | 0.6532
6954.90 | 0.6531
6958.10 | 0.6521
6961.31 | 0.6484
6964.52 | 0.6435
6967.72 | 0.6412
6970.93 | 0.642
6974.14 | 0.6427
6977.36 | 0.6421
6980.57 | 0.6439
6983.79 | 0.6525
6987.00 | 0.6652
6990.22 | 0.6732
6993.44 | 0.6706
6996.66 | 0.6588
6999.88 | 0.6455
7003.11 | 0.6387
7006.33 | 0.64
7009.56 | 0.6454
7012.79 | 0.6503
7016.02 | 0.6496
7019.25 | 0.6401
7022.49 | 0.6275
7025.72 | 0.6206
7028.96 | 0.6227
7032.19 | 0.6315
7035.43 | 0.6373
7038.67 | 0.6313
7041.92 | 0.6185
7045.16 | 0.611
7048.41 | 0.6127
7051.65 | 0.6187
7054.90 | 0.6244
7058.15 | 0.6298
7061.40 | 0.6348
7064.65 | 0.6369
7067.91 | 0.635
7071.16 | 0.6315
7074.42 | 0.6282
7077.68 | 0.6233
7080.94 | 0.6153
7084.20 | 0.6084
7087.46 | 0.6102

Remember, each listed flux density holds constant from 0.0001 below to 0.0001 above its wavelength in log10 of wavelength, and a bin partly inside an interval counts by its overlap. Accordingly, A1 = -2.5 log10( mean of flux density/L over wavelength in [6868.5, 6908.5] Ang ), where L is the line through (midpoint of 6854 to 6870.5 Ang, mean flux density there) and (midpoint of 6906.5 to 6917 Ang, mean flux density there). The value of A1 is -0.01 mag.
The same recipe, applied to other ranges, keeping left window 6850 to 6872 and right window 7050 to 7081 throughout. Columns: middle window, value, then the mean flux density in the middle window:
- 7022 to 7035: 0.01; 0.627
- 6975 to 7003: -0.03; 0.655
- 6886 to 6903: -0.02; 0.663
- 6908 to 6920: -0.01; 0.657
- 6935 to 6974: -0.01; 0.648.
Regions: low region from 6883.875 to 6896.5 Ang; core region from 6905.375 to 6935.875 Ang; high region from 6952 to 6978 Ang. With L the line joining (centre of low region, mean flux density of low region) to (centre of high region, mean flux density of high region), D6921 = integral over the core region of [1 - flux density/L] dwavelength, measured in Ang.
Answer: 0.2 Ang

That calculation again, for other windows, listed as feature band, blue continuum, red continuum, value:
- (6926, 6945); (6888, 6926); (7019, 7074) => 0.15 Ang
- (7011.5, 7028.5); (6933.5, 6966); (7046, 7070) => -0.04 Ang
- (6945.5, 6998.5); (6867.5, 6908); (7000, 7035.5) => -0.61 Ang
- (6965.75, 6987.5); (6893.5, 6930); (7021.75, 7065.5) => -0.16 Ang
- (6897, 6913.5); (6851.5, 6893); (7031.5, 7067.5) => 0.04 Ang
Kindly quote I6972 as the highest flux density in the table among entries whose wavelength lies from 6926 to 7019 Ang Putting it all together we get 0.6732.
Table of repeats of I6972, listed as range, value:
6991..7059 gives 0.6706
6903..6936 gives 0.6683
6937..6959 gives 0.6532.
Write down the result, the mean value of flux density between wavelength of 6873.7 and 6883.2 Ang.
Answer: 0.661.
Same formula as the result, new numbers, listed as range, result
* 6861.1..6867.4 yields 0.635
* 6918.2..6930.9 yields 0.662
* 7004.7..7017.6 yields 0.646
